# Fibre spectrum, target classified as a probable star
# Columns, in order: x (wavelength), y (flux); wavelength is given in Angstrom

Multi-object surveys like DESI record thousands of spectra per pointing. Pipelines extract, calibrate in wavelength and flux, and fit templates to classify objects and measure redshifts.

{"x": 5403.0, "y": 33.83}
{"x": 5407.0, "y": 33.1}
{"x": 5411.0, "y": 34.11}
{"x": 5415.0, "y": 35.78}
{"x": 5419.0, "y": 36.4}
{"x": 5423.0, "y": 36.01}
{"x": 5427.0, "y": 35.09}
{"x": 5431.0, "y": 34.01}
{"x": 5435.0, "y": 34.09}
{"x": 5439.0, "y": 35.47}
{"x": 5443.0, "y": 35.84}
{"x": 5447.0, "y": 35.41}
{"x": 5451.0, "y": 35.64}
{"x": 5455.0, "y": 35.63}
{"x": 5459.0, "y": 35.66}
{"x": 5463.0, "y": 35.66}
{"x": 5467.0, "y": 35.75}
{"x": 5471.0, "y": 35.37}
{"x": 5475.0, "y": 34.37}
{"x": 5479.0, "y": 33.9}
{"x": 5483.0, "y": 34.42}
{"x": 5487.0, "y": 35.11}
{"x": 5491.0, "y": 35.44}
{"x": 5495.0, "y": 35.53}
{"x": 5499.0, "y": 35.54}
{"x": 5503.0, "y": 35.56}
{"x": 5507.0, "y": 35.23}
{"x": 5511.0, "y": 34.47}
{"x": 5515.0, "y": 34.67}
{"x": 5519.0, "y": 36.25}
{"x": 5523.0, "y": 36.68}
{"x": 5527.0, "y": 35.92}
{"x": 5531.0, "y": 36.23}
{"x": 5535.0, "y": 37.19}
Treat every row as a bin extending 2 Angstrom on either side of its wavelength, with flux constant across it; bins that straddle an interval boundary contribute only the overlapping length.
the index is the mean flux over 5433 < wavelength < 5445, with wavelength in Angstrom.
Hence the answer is 35.1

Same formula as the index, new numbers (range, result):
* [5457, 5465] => 35.7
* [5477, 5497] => 34.9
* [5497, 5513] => 35.2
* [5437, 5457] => 35.6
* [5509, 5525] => 35.5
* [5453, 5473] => 35.6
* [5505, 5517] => 34.8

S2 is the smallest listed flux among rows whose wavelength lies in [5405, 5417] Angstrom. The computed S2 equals 33.1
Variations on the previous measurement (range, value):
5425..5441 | 34.01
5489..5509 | 35.23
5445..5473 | 35.37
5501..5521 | 34.47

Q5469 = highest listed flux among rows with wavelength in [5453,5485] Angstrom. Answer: 35.75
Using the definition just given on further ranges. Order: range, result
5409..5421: 36.4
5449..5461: 35.66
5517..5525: 36.68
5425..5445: 35.84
